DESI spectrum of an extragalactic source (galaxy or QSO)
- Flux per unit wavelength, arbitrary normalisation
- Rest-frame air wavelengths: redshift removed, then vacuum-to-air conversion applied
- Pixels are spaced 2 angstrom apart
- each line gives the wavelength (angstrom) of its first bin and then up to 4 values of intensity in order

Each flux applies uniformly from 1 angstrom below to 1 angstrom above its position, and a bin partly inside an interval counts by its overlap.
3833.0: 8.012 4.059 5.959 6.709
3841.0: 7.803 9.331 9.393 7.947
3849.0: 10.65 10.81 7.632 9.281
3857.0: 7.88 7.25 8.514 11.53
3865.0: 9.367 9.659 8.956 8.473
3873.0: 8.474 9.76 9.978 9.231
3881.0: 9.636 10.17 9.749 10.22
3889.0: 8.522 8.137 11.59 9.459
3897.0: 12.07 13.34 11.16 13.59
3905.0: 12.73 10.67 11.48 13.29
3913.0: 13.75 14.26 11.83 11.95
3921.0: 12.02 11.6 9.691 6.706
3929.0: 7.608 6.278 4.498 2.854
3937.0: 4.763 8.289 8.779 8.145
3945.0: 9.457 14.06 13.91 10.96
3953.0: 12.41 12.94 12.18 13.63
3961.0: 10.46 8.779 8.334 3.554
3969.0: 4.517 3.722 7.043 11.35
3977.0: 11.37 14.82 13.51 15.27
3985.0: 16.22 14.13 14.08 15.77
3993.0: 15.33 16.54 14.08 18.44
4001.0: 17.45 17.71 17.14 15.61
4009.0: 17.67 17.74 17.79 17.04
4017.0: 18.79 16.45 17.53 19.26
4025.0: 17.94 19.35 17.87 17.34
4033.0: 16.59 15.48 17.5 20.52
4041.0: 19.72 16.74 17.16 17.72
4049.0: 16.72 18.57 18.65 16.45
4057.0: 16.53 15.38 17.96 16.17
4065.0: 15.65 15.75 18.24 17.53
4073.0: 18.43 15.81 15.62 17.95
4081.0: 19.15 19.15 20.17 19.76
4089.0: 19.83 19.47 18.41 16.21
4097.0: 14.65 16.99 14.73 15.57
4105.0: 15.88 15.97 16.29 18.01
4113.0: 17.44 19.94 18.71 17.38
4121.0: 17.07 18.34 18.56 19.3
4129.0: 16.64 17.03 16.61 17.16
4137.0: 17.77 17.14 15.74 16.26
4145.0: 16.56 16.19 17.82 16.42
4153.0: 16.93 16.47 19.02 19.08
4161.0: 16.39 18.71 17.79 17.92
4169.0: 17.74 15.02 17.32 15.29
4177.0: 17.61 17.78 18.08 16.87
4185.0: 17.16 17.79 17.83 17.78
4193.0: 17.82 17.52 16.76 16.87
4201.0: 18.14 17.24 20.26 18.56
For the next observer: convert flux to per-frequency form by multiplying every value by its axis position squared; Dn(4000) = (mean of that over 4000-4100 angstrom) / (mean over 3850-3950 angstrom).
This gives 1.92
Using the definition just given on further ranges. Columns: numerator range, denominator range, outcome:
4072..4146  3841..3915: 1.93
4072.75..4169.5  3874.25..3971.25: 1.93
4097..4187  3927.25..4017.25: 1.55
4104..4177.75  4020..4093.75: 1.01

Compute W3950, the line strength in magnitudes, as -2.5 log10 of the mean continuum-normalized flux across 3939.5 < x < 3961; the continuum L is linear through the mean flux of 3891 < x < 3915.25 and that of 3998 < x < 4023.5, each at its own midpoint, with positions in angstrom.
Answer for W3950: 0.25 mag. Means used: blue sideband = 12.1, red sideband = 17.6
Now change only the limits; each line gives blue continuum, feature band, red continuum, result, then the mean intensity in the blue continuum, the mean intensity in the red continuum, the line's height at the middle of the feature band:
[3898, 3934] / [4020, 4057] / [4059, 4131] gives -0.158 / 10.9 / 17.5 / 15.4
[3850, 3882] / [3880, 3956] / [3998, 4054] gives 0.143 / 9.15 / 17.7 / 11.9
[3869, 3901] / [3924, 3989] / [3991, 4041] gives 0.401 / 9.93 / 17.4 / 14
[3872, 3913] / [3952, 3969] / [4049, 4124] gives 0.292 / 10.7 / 17.4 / 13.1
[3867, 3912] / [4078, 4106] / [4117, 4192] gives -0.131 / 10.5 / 17.3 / 15.7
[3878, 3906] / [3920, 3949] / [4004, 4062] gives 0.455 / 10.7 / 17.6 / 12.8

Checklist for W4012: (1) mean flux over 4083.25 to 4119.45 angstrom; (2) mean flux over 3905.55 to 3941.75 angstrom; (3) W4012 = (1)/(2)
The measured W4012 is 1.8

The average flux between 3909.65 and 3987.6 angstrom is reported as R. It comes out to 10.2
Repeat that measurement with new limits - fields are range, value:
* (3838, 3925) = 10.2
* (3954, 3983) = 9.92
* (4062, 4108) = 17.3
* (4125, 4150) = 17.1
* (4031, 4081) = 17.2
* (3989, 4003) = 16.2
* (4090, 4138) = 17.3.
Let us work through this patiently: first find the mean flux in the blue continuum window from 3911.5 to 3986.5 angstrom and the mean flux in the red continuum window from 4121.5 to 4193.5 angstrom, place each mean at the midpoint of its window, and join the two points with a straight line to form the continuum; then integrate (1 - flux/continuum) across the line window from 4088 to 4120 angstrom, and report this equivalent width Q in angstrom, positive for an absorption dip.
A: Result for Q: -3.6 angstrom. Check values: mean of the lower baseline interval 10.1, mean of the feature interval 17.2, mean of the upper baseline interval 17.3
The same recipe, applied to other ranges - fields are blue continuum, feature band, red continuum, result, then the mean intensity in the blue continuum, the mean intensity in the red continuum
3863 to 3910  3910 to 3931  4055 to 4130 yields 0.7 angstrom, 10.3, 17.4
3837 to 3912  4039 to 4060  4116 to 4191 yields -4.3 angstrom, 9.8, 17.3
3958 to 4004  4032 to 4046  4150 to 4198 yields -3.8 angstrom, 12.4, 17.4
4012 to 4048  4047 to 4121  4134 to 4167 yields 0.8 angstrom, 17.8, 17.2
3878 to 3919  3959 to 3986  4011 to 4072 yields 8.3 angstrom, 11.3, 17.5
